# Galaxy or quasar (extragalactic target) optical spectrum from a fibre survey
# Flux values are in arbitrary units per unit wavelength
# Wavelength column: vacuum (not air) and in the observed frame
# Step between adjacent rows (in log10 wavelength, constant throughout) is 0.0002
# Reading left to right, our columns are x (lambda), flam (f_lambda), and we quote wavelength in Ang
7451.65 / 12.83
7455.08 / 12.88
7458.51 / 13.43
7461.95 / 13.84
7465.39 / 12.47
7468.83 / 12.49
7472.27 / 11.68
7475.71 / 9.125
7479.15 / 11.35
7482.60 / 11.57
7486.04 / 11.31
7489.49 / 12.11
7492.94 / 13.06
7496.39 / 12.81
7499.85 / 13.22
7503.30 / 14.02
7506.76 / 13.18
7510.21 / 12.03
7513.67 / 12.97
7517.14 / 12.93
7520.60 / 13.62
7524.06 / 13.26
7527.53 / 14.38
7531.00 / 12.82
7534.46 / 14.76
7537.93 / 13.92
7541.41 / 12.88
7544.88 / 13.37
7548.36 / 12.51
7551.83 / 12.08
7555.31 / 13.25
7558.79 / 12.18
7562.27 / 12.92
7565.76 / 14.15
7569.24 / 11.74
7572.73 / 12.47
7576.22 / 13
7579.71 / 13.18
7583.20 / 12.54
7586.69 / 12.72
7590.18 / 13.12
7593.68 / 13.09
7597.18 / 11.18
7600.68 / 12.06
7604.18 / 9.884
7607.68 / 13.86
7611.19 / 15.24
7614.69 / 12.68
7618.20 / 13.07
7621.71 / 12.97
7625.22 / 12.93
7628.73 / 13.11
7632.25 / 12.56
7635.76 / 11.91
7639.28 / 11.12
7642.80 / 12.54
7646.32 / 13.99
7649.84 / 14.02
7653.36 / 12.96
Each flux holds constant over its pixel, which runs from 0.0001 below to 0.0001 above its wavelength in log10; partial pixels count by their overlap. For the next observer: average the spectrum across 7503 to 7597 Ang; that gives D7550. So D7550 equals 13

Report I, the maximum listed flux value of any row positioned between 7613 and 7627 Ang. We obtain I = 13.07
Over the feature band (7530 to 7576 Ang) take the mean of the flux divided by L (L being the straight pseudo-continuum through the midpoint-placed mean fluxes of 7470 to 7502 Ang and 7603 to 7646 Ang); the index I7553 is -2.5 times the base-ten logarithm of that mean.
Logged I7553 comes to -0.06 mag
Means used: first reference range 11.8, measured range 13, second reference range 12.7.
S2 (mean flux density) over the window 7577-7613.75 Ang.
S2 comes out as 12.7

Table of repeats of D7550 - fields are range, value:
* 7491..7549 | 13.3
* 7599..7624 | 12.8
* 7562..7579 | 12.9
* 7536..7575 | 12.9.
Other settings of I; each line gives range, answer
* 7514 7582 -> 14.76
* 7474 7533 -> 14.38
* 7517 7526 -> 13.62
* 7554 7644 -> 15.24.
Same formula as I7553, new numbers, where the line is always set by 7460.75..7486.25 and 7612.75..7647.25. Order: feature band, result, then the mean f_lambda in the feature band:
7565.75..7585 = -0.03 mag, 12.7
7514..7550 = -0.12 mag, 13.4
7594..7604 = 0.08 mag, 11.6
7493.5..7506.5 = -0.12 mag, 13.3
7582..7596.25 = -0.03 mag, 12.8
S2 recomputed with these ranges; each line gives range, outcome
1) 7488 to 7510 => 13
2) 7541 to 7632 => 12.8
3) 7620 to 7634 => 12.9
